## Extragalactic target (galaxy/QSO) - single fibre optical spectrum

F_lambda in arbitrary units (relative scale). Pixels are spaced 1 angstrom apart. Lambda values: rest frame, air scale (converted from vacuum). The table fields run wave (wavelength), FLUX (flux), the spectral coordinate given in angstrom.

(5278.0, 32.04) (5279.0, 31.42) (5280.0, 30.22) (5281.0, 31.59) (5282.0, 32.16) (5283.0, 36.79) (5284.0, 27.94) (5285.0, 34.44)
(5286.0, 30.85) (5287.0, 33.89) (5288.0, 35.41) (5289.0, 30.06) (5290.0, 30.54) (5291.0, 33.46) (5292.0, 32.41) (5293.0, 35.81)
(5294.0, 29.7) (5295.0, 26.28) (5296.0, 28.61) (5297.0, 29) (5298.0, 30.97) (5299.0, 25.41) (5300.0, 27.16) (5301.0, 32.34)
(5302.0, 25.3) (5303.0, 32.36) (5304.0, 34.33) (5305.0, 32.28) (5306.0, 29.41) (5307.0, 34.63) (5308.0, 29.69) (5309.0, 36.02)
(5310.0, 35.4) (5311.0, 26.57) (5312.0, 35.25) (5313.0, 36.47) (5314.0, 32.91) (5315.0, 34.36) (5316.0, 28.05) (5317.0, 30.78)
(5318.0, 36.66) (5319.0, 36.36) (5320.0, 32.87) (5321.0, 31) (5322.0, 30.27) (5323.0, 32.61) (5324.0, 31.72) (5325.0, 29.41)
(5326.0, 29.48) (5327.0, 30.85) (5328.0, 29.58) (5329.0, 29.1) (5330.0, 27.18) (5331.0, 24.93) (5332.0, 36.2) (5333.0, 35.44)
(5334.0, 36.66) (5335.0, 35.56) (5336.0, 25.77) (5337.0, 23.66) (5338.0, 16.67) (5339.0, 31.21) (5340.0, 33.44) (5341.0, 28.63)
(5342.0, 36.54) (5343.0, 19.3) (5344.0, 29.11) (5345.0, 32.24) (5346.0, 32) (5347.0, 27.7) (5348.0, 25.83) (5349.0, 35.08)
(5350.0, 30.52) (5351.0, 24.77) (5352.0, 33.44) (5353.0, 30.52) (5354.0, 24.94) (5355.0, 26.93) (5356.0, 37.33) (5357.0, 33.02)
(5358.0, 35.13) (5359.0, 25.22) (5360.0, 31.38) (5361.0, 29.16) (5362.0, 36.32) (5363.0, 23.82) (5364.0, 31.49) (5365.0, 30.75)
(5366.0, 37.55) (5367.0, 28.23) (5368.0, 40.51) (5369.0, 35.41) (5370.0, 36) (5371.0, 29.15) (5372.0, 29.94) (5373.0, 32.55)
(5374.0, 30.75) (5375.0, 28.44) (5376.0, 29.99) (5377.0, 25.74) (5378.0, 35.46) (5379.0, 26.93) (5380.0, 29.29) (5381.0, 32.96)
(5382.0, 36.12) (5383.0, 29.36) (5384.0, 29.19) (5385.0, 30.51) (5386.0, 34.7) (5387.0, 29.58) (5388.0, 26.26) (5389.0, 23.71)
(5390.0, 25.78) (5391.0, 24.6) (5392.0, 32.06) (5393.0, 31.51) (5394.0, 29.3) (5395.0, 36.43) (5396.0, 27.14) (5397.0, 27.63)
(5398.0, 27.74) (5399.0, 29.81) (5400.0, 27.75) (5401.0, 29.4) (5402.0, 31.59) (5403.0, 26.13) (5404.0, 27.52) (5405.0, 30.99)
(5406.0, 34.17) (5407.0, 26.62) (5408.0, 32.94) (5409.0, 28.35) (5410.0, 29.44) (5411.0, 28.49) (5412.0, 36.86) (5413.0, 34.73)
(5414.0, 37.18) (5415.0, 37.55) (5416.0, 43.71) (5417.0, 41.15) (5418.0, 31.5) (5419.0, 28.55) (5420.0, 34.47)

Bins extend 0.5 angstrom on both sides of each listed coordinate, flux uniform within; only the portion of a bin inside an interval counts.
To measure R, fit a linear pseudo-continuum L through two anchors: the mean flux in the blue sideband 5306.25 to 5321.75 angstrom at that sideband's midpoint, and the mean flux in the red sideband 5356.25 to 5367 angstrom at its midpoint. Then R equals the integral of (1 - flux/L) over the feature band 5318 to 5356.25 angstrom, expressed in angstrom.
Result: 2.45 angstrom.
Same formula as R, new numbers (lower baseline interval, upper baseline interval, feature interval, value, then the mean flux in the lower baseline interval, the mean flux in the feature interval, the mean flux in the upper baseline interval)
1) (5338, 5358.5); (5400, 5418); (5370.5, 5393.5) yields 1.23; 30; 29.8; 32.6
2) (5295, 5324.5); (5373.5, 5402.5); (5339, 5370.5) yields -0.60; 31.6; 31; 29.6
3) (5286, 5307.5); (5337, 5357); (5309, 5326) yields -1.31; 30.9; 32.6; 29.2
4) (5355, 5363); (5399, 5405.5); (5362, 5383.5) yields -0.55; 31.6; 31.6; 29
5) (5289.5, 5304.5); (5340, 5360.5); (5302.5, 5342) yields -1.68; 30.2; 31.4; 30.1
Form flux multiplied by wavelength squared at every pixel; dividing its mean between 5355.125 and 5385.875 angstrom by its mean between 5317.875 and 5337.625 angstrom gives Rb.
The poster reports 1.03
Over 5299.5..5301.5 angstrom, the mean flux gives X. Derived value 29.8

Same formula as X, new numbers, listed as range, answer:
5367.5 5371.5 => 35.3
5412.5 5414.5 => 36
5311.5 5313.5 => 35.9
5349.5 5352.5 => 29.6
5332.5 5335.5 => 35.9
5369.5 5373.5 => 31.9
